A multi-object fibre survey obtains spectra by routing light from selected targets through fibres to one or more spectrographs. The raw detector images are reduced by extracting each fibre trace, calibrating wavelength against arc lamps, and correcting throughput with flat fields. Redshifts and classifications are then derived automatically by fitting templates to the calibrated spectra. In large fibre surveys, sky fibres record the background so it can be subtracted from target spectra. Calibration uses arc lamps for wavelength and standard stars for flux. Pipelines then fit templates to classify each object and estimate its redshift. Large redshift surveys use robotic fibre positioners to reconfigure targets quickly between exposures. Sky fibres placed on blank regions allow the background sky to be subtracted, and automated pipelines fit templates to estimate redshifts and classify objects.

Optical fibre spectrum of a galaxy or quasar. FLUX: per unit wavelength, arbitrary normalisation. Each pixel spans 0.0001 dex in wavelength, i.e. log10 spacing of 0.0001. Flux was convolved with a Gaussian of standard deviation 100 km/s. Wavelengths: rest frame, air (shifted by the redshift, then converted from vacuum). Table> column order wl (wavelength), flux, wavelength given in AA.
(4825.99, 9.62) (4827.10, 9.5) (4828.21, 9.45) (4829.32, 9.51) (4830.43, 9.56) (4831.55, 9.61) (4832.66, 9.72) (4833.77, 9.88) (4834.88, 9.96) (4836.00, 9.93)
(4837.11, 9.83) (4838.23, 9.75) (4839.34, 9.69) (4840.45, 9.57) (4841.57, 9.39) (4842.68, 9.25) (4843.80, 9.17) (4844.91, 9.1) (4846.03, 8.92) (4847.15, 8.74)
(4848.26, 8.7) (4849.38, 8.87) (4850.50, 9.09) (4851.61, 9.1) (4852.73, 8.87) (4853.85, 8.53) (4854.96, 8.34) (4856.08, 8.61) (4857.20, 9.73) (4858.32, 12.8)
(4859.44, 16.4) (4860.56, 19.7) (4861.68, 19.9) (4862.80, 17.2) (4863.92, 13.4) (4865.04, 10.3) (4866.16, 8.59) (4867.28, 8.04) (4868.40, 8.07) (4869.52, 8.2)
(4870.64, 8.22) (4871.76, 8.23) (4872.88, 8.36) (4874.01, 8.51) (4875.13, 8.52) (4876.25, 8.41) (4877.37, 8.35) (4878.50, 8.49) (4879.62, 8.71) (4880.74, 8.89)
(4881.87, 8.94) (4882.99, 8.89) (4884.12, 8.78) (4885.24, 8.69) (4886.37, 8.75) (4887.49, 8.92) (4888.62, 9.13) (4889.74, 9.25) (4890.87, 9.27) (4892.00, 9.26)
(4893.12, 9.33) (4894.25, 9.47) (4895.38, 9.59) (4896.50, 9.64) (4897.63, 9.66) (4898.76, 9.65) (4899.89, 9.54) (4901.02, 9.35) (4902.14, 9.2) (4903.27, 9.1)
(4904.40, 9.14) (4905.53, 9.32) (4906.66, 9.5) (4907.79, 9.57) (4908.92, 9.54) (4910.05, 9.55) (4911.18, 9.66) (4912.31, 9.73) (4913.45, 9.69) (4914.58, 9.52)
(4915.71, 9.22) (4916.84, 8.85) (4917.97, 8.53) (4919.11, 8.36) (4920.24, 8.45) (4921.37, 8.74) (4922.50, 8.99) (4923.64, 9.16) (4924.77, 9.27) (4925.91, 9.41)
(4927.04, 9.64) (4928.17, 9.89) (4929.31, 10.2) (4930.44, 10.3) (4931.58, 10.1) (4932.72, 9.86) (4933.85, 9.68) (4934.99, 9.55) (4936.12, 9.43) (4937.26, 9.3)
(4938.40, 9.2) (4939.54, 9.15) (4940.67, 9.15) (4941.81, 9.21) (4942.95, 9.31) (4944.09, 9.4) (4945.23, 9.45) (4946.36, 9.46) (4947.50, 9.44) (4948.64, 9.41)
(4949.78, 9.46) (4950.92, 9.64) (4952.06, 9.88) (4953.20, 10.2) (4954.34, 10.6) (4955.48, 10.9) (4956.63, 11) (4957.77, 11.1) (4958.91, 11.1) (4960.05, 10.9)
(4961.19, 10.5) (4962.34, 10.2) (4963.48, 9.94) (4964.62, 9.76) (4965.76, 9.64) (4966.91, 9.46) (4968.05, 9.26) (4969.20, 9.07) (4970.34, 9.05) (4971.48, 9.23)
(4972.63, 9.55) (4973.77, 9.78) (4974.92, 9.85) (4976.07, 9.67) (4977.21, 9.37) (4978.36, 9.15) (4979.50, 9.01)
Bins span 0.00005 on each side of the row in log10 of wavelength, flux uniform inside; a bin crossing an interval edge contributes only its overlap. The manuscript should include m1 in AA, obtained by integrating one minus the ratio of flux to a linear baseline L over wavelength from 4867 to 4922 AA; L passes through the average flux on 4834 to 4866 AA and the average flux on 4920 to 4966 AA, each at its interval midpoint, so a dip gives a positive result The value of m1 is 6.88 AA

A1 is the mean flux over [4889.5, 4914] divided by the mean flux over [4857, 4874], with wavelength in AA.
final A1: 0.81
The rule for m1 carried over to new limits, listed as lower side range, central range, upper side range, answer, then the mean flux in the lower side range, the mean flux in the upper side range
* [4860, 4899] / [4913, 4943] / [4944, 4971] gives 1.8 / 9.87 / 9.96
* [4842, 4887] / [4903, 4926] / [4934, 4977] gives 1.5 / 9.91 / 9.76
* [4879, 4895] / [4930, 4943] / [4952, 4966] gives 0.7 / 9.02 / 10.5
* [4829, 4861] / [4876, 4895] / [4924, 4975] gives 1.9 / 9.98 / 9.77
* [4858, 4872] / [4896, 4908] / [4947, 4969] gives 2.1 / 12.3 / 10.1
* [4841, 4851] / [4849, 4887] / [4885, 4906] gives -3.9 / 9.02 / 9.29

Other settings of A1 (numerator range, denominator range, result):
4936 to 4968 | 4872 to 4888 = 1.14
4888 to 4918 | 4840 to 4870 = 0.88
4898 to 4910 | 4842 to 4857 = 1.06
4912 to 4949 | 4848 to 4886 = 0.93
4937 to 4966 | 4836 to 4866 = 0.91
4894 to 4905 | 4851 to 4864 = 0.74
